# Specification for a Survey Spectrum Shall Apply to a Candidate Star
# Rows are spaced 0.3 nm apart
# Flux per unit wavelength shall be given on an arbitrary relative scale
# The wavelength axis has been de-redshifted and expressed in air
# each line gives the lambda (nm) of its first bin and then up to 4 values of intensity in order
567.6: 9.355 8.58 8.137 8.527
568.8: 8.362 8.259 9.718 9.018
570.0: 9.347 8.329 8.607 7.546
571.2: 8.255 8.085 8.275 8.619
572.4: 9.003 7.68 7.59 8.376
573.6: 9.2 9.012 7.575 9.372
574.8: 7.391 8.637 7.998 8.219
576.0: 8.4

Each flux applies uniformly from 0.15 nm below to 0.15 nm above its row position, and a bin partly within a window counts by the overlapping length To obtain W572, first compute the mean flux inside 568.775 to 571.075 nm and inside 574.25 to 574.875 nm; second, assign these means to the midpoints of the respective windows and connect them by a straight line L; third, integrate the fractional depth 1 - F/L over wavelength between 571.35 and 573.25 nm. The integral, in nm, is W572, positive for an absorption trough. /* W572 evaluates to 0.07 nm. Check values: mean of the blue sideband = 8.66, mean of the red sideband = 8.37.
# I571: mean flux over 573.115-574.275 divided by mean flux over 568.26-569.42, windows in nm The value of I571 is 1.0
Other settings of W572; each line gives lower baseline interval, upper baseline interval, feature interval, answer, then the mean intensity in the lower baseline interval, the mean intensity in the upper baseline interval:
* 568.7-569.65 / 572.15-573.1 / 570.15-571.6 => 0.06 nm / 8.83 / 8.17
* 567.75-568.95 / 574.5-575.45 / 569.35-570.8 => -0.10 nm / 8.4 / 8.23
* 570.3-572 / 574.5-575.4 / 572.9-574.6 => -0.06 nm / 8.18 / 8.24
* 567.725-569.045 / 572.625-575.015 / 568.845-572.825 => -0.08 nm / 8.41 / 8.3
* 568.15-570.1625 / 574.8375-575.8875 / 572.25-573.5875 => 0.03 nm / 8.8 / 8.19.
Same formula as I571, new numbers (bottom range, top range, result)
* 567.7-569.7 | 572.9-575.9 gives 0.97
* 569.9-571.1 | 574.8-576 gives 0.97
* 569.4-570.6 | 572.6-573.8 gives 0.92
